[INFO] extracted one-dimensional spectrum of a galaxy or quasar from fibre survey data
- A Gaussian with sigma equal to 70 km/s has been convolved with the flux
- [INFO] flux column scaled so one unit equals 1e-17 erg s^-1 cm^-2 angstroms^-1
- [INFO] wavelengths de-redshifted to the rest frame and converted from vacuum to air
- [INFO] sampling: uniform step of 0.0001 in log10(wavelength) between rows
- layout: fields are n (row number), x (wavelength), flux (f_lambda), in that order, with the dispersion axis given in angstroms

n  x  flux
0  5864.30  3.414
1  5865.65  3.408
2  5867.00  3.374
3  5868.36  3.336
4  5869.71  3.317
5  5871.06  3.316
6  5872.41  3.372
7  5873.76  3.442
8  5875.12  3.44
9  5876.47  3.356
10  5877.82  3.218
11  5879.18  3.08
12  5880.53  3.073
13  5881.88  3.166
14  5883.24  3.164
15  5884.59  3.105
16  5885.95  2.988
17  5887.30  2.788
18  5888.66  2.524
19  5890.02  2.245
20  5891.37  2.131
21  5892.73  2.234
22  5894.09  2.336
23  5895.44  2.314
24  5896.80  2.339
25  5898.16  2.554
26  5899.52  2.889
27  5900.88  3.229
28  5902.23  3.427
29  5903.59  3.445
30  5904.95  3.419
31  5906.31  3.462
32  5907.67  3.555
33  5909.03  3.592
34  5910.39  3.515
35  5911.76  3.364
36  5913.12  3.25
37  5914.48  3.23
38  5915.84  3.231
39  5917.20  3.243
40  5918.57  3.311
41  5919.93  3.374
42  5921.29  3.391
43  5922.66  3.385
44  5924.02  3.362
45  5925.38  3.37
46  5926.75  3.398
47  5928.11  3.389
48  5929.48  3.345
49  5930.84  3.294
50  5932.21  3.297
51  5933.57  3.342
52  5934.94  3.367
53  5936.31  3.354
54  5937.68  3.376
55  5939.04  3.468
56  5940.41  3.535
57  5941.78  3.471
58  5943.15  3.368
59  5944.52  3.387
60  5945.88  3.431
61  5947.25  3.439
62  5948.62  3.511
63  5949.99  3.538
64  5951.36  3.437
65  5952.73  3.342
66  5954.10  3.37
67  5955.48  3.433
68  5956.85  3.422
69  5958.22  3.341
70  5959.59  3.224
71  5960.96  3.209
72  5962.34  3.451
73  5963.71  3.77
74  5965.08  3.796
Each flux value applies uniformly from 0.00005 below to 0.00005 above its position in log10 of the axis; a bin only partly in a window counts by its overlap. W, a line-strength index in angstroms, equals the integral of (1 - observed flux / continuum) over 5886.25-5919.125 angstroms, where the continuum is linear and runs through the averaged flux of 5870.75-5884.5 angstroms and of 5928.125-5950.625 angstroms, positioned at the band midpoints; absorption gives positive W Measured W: 3.33 angstroms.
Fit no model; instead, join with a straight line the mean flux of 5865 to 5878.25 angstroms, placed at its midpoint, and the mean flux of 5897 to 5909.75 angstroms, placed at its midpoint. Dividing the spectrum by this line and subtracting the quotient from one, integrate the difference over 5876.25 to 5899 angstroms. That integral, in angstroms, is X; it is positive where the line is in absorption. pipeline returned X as 4.0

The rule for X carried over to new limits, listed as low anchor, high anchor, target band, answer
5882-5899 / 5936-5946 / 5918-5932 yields -0.9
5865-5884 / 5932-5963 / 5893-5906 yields 1.7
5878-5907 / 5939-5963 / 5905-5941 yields -2.7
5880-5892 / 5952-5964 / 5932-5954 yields -1.1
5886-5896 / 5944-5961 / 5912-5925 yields -2.1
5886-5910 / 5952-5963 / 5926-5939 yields -0.9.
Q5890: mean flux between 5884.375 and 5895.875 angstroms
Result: 2.5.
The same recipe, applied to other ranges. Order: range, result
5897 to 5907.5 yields 3.18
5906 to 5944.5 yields 3.38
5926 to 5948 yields 3.39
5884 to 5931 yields 3.08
